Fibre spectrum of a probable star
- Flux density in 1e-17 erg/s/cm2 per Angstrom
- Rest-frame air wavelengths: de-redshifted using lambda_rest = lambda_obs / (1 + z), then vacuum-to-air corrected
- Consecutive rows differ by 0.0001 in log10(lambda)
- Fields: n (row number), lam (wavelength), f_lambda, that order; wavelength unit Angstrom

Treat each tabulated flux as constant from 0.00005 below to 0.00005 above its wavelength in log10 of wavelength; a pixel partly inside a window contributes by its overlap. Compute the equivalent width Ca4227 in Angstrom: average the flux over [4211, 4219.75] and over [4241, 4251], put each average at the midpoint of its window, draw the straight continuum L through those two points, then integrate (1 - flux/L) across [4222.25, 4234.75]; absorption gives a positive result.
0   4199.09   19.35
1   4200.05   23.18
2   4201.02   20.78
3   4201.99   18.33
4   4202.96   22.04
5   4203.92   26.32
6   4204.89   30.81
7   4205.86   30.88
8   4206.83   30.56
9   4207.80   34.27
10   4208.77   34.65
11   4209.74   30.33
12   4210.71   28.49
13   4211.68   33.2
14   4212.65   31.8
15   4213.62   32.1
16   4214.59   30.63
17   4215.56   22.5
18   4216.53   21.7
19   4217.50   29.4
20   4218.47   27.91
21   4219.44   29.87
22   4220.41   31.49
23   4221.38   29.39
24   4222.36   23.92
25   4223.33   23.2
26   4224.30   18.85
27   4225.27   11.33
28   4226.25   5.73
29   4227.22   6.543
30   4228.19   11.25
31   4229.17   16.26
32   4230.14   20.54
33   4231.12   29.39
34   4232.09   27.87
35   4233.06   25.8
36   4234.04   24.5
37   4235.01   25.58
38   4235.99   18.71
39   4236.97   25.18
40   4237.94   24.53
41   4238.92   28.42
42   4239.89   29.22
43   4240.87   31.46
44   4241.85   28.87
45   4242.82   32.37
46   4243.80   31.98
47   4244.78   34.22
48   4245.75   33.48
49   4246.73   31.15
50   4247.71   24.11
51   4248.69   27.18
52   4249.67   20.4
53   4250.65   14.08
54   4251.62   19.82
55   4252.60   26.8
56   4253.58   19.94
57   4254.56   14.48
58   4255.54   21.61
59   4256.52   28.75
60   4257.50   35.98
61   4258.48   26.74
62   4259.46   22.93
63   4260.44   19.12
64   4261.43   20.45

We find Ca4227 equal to 4.2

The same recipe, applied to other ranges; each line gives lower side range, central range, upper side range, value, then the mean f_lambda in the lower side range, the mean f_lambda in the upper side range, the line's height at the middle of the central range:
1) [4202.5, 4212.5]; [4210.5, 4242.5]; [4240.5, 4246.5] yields 6.9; 30.2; 32.1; 31.2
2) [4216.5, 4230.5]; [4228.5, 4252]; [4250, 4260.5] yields -4.6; 20.5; 22.9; 21.7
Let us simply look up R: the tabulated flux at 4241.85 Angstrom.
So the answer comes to 28.87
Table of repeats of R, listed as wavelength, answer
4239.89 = 29.22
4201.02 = 20.78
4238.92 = 28.42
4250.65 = 14.08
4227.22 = 6.543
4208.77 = 34.65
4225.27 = 11.33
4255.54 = 21.61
